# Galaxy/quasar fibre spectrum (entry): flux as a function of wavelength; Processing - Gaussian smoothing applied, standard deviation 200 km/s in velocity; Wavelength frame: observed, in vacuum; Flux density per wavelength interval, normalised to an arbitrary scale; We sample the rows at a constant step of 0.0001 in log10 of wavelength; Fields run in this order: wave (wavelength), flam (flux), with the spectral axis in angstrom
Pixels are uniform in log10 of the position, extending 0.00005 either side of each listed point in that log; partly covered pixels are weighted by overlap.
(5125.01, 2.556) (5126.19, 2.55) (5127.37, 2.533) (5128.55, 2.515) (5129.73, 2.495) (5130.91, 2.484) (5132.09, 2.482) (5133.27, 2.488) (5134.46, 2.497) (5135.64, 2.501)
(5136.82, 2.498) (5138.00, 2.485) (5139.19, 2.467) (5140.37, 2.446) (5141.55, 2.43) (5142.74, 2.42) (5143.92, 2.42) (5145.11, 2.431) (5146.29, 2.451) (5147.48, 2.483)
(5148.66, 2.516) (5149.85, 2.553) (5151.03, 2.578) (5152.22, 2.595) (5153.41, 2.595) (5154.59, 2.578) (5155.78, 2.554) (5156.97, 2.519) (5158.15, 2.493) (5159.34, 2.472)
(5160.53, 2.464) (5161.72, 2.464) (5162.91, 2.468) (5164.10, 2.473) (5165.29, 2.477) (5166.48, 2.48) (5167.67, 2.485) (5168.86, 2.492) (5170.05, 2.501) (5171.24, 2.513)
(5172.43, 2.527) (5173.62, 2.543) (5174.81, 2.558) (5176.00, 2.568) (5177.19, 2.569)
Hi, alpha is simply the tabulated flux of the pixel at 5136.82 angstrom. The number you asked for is 2.498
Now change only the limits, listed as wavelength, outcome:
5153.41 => 2.595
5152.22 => 2.595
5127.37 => 2.533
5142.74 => 2.42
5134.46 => 2.497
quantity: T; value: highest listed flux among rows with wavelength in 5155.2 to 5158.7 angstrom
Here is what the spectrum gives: 2.554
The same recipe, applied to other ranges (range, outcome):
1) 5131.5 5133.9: 2.488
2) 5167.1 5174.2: 2.543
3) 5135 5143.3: 2.501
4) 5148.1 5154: 2.595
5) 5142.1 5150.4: 2.553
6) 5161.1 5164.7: 2.473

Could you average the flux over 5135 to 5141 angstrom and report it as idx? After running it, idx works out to 2.48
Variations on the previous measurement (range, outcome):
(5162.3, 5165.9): 2.47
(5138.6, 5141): 2.46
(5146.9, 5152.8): 2.55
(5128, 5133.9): 2.49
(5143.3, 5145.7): 2.43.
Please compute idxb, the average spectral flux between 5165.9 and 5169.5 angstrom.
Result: 2.49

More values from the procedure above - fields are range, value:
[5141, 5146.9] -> 2.43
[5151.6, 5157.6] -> 2.57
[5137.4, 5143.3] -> 2.45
